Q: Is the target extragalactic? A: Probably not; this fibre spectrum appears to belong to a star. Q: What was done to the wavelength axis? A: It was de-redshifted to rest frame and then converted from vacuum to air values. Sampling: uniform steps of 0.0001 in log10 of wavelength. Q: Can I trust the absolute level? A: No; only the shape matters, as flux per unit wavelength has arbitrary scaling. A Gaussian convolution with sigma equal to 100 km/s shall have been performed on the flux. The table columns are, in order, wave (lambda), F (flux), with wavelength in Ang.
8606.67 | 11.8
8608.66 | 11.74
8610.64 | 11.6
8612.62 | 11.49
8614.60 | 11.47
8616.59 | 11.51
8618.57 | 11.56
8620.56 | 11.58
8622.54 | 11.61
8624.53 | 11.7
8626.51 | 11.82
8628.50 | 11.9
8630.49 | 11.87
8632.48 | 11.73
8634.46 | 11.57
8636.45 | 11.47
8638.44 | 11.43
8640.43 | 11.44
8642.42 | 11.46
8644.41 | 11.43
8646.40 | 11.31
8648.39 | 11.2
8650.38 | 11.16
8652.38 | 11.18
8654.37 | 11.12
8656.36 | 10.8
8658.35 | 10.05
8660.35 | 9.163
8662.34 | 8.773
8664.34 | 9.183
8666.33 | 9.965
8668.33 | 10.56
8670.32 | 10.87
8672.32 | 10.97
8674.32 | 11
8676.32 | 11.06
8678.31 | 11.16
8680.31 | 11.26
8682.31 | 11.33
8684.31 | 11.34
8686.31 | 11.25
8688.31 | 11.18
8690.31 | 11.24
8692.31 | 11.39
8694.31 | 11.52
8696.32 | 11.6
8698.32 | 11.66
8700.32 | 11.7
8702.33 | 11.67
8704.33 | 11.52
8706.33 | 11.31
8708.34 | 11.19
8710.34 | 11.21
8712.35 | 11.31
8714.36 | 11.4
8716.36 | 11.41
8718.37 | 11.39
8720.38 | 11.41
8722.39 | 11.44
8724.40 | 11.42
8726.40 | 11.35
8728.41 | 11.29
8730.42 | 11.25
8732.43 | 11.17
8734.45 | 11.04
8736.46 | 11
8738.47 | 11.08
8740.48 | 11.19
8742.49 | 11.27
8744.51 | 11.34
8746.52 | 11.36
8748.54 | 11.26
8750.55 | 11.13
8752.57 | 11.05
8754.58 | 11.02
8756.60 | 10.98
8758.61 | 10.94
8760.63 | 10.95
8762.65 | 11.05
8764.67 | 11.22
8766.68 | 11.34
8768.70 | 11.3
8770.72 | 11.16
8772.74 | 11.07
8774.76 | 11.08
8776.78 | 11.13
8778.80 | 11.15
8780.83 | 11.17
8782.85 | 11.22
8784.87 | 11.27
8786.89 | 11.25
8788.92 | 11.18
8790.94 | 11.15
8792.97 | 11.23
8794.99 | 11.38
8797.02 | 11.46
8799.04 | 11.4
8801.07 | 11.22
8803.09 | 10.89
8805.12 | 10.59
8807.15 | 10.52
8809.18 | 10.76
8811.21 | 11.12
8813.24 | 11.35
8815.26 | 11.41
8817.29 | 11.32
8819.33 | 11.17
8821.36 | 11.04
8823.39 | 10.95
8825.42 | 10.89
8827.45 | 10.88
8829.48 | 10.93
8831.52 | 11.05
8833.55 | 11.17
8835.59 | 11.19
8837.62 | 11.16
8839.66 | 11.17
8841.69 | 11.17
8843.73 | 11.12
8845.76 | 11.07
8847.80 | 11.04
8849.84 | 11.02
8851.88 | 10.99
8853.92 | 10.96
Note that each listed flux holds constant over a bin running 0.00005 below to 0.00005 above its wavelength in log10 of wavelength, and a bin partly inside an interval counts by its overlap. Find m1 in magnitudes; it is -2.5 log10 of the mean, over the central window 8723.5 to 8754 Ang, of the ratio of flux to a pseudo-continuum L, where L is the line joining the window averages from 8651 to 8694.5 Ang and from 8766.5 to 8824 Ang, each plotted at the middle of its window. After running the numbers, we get -0.03 mag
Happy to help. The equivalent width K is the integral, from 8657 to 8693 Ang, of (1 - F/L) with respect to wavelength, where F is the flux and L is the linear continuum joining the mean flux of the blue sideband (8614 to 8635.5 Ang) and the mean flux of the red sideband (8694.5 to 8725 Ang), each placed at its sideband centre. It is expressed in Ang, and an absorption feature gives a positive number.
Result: 2.8 Ang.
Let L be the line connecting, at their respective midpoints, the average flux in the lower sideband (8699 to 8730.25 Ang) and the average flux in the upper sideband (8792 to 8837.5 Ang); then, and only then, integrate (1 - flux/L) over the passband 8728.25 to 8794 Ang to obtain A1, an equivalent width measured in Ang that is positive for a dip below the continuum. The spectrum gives 0.6 Ang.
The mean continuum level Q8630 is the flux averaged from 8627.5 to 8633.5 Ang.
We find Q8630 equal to 11.8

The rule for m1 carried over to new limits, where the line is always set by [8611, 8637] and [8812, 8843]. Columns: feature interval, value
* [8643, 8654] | 0.03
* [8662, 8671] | 0.16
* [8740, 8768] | 0.02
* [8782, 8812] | 0.01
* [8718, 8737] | 0.01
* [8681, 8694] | 0.02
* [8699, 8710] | 0.00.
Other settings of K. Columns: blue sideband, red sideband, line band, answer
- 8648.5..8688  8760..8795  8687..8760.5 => -2.48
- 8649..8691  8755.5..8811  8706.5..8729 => -0.98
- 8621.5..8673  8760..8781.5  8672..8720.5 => -1.27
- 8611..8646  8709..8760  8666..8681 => 0.72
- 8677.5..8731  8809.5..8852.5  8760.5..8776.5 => 0.12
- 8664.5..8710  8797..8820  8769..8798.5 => -0.29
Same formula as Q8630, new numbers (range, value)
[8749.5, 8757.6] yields 11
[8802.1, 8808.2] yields 10.7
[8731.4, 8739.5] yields 11.1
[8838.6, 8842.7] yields 11.2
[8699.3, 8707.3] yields 11.6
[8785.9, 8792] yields 11.2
